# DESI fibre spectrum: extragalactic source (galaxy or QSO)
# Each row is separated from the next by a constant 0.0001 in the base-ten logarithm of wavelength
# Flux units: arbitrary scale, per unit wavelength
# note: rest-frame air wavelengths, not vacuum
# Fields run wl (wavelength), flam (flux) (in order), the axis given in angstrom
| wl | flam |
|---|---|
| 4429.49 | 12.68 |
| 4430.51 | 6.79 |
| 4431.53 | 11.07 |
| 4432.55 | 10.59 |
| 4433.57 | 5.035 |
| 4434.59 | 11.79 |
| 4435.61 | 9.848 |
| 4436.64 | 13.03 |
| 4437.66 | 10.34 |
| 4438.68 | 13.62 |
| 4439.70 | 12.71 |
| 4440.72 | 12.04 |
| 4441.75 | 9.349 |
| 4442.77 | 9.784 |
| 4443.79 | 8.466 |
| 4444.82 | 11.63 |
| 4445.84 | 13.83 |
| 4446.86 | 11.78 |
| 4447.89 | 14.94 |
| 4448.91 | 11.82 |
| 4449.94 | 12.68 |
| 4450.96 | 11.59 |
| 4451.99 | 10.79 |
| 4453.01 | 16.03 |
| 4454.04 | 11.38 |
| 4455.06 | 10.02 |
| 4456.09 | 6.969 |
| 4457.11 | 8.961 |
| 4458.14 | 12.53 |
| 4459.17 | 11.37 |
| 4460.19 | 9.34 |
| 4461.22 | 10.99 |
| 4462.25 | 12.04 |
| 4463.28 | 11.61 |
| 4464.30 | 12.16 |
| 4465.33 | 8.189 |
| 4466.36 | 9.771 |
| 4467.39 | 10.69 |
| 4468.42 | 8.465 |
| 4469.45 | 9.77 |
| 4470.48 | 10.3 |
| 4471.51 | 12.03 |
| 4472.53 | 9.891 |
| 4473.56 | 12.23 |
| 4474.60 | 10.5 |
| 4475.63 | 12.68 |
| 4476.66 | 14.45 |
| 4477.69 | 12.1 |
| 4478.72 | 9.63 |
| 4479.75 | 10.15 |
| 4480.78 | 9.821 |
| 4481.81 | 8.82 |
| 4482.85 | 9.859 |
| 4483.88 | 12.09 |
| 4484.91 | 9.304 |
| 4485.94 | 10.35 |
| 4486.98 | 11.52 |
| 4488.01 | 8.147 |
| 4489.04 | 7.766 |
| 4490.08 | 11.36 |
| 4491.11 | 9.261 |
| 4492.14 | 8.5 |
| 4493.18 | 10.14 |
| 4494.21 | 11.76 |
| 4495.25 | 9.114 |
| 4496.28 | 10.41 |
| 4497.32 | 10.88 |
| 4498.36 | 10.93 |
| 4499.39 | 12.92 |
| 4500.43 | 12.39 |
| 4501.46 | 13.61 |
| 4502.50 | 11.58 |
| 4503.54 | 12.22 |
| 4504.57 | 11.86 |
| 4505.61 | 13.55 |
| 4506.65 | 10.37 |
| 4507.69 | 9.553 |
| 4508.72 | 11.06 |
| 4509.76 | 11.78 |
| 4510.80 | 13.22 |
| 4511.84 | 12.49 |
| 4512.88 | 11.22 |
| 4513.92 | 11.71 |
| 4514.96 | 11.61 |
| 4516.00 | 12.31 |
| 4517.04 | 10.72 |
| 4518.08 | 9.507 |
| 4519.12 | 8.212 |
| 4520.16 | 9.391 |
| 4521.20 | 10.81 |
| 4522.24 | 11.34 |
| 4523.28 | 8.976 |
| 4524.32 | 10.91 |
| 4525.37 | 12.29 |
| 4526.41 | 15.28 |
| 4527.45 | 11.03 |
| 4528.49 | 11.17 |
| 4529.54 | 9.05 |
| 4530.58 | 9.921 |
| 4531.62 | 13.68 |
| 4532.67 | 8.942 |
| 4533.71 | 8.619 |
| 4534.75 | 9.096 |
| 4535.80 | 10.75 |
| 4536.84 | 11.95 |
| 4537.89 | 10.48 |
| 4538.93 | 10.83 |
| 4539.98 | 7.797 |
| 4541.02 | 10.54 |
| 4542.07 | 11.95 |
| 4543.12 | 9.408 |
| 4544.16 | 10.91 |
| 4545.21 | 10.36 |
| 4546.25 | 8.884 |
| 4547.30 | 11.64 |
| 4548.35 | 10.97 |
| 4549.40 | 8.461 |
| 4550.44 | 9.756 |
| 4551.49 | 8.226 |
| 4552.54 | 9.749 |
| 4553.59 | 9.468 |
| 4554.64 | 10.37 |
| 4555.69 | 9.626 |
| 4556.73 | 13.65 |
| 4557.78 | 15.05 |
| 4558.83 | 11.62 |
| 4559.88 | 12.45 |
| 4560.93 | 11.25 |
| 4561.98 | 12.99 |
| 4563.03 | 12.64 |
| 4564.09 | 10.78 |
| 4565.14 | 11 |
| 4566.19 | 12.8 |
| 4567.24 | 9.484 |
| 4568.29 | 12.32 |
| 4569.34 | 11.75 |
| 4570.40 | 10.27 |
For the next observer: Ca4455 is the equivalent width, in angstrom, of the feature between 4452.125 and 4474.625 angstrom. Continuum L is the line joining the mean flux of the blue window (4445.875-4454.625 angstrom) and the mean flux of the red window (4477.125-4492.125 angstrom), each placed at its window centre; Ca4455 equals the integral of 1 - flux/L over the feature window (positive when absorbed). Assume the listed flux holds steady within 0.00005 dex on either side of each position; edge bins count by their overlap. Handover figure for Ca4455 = 1.8 angstrom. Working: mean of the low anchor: 12.7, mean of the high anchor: 9.98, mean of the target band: 10.7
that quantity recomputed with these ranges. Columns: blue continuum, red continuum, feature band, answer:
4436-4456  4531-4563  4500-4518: -1.1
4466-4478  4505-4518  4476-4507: 1.3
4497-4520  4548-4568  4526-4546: 1.3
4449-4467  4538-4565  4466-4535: 0.3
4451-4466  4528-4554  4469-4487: -0.2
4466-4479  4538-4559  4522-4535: -0.3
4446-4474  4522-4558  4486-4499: 1.0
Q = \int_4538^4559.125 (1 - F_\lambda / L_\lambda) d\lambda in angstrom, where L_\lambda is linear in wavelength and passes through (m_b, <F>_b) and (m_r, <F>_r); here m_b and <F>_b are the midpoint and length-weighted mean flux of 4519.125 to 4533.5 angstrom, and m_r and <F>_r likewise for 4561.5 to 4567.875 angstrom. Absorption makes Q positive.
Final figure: 1.57 angstrom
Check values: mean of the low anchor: 10.8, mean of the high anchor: 11.6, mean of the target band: 10.5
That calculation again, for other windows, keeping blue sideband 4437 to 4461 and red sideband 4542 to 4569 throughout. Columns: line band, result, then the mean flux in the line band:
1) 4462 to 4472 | 0.8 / 10.5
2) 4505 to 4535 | 0.4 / 11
